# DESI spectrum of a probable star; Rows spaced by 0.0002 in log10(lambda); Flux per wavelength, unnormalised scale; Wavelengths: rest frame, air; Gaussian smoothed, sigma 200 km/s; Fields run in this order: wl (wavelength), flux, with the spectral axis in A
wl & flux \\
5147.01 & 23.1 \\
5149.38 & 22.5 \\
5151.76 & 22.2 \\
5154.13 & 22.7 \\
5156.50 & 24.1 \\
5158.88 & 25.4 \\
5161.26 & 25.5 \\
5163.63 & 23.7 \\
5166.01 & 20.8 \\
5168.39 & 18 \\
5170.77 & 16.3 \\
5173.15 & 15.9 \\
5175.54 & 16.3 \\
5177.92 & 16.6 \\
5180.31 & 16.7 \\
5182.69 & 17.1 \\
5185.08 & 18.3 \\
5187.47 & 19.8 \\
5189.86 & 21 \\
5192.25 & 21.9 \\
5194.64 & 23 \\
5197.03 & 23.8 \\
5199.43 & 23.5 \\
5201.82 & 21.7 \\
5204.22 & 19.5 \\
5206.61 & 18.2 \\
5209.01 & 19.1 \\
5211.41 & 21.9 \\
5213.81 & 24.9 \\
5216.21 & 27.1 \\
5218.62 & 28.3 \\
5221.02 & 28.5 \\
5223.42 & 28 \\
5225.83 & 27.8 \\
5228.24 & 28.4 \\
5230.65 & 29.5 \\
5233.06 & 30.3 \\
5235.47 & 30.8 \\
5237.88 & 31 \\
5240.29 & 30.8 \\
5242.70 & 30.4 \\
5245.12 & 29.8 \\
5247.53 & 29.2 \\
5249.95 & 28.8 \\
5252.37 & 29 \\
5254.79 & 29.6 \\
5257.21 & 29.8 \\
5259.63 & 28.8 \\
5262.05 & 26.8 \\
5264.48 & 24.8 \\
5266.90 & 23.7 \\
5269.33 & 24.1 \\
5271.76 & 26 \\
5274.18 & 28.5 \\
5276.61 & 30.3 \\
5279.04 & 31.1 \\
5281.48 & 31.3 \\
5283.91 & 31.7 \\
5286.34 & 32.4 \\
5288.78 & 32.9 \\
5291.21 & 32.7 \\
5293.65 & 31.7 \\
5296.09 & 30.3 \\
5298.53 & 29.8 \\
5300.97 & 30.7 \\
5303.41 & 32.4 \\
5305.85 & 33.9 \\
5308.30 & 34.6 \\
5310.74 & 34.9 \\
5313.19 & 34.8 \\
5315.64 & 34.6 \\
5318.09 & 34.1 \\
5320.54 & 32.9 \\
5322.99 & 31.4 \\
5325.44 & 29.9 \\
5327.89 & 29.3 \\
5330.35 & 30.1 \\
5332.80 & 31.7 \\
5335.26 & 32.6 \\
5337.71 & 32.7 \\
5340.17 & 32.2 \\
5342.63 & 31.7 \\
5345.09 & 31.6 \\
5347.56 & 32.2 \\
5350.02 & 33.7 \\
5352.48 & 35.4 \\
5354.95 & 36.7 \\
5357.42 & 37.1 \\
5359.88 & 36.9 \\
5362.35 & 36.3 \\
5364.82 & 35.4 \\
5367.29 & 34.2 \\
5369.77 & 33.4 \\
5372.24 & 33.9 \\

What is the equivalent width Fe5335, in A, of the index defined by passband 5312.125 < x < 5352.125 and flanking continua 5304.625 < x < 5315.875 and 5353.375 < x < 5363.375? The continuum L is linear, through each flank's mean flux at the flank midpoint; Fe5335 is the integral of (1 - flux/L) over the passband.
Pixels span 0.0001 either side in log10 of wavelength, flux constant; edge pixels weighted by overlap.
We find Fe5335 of 3.6 A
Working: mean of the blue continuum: 34.5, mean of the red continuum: 36.7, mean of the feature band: 32.3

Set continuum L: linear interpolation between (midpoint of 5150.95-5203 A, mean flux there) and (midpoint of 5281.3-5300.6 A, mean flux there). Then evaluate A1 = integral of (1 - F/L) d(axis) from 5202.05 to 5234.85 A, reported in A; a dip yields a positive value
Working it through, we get -1.0 A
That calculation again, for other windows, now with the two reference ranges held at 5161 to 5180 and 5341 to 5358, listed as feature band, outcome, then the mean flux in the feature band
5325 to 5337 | 0.5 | 30.9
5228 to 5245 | -4.2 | 30.3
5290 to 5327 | -2.6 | 32.5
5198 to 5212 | 0.6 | 20.6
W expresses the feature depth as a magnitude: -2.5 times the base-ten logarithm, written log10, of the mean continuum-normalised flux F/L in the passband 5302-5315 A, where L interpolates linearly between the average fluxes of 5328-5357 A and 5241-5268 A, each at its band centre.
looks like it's -0.10 mag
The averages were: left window 28.3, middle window 34.1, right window 32.8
